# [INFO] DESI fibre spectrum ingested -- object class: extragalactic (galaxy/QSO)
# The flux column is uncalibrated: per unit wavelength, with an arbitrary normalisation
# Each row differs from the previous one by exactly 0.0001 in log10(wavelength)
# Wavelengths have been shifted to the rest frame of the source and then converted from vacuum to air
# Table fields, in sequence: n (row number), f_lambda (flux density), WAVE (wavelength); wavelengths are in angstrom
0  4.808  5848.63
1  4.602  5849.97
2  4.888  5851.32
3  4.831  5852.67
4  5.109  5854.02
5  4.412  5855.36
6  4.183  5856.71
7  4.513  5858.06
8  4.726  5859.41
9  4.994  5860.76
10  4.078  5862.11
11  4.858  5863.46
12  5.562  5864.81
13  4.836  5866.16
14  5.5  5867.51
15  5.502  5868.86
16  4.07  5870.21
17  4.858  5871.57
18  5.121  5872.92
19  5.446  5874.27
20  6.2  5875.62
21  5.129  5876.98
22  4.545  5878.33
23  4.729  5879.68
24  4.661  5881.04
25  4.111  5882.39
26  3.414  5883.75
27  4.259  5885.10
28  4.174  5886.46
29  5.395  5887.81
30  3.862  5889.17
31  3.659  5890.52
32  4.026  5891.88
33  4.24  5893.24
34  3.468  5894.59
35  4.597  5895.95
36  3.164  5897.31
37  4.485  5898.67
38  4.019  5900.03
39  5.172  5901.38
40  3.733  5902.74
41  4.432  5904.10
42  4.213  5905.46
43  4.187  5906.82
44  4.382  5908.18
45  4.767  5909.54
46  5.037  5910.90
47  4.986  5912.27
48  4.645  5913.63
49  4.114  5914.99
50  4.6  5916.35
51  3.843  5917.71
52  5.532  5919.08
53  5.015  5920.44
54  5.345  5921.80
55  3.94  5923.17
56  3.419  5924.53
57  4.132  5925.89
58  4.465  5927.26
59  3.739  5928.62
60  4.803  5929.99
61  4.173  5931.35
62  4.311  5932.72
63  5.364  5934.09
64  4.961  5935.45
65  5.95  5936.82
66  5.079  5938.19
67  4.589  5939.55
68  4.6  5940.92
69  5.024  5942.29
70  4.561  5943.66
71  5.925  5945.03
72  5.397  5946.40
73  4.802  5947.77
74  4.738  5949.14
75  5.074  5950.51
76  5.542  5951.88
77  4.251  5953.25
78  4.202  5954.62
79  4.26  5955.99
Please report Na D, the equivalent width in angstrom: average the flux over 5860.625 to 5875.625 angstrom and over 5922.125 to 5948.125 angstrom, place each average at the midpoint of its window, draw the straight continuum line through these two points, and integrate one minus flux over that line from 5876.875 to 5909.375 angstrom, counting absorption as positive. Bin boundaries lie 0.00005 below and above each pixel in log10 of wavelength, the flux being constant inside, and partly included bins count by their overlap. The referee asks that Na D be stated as 4.4 angstrom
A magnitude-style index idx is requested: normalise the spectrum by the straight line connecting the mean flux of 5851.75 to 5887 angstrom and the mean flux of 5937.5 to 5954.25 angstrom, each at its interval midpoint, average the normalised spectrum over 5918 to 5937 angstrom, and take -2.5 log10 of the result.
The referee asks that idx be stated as 0.07 mag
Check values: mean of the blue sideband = 4.76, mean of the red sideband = 4.95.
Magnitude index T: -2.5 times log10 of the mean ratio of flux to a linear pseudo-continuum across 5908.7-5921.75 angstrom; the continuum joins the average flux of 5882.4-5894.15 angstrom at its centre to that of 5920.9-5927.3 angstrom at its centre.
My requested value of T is -0.127 mag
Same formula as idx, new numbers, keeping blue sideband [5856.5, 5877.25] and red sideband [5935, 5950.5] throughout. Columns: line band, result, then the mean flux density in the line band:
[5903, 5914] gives 0.11 mag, 4.54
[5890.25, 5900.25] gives 0.26 mag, 3.96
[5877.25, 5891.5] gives 0.16 mag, 4.3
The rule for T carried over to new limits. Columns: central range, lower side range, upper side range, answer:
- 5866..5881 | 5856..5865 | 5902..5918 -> -0.108 mag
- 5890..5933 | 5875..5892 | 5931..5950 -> 0.093 mag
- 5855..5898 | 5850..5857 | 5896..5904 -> -0.030 mag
